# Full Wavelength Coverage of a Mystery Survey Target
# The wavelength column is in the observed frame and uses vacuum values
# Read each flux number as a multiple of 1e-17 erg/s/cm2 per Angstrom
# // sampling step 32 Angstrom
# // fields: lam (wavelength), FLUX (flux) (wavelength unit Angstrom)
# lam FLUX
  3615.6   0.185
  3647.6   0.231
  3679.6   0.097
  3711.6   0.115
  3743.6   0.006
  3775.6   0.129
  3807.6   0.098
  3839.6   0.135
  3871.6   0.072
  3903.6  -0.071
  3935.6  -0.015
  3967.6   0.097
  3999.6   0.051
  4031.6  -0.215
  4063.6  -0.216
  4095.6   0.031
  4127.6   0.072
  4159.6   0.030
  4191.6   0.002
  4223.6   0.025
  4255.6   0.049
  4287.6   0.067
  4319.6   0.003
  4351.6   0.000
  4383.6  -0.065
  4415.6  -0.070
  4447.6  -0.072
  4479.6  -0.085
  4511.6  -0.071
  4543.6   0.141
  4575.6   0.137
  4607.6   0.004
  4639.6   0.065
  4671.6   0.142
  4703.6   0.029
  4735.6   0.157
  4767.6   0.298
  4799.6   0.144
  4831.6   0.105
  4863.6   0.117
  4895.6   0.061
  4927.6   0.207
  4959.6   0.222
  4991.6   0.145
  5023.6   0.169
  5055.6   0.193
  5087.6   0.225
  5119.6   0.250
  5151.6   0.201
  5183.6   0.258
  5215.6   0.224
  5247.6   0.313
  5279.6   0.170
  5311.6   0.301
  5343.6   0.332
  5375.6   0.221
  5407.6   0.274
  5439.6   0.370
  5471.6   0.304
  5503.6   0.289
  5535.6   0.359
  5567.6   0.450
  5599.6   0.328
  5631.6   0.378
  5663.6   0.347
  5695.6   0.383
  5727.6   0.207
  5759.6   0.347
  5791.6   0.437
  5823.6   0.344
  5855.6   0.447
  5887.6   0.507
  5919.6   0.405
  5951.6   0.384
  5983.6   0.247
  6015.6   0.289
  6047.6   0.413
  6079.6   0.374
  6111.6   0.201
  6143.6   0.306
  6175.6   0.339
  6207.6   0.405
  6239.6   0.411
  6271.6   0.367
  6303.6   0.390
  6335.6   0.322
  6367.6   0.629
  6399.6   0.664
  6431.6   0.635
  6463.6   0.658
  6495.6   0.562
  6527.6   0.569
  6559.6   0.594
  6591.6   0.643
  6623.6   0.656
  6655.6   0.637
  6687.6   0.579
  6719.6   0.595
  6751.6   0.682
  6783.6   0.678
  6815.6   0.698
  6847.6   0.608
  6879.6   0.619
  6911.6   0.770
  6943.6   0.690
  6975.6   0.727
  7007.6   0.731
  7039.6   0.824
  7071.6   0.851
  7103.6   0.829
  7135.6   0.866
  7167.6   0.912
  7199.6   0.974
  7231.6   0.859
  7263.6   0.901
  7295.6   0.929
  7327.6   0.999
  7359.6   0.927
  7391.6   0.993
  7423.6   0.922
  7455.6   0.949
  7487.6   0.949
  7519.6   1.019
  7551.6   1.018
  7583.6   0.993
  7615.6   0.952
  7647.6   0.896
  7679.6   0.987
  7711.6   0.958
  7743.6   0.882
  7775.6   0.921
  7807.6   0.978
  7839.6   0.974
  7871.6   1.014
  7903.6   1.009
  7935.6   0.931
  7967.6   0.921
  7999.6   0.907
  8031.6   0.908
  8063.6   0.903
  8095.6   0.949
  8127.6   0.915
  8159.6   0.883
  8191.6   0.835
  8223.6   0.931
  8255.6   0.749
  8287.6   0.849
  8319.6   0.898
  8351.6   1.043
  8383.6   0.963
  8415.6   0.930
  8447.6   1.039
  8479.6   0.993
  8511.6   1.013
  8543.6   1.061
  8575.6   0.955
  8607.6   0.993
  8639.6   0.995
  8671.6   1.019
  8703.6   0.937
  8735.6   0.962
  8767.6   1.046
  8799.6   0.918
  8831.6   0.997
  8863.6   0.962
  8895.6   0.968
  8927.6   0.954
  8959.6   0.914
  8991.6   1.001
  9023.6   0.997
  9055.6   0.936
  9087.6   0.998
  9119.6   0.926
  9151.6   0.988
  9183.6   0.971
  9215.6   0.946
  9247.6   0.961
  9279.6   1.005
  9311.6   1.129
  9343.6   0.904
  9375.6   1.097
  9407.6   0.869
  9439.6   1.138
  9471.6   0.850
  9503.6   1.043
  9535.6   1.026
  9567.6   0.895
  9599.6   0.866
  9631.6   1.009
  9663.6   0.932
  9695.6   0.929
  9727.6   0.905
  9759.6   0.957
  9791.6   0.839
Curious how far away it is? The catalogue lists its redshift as 0.596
